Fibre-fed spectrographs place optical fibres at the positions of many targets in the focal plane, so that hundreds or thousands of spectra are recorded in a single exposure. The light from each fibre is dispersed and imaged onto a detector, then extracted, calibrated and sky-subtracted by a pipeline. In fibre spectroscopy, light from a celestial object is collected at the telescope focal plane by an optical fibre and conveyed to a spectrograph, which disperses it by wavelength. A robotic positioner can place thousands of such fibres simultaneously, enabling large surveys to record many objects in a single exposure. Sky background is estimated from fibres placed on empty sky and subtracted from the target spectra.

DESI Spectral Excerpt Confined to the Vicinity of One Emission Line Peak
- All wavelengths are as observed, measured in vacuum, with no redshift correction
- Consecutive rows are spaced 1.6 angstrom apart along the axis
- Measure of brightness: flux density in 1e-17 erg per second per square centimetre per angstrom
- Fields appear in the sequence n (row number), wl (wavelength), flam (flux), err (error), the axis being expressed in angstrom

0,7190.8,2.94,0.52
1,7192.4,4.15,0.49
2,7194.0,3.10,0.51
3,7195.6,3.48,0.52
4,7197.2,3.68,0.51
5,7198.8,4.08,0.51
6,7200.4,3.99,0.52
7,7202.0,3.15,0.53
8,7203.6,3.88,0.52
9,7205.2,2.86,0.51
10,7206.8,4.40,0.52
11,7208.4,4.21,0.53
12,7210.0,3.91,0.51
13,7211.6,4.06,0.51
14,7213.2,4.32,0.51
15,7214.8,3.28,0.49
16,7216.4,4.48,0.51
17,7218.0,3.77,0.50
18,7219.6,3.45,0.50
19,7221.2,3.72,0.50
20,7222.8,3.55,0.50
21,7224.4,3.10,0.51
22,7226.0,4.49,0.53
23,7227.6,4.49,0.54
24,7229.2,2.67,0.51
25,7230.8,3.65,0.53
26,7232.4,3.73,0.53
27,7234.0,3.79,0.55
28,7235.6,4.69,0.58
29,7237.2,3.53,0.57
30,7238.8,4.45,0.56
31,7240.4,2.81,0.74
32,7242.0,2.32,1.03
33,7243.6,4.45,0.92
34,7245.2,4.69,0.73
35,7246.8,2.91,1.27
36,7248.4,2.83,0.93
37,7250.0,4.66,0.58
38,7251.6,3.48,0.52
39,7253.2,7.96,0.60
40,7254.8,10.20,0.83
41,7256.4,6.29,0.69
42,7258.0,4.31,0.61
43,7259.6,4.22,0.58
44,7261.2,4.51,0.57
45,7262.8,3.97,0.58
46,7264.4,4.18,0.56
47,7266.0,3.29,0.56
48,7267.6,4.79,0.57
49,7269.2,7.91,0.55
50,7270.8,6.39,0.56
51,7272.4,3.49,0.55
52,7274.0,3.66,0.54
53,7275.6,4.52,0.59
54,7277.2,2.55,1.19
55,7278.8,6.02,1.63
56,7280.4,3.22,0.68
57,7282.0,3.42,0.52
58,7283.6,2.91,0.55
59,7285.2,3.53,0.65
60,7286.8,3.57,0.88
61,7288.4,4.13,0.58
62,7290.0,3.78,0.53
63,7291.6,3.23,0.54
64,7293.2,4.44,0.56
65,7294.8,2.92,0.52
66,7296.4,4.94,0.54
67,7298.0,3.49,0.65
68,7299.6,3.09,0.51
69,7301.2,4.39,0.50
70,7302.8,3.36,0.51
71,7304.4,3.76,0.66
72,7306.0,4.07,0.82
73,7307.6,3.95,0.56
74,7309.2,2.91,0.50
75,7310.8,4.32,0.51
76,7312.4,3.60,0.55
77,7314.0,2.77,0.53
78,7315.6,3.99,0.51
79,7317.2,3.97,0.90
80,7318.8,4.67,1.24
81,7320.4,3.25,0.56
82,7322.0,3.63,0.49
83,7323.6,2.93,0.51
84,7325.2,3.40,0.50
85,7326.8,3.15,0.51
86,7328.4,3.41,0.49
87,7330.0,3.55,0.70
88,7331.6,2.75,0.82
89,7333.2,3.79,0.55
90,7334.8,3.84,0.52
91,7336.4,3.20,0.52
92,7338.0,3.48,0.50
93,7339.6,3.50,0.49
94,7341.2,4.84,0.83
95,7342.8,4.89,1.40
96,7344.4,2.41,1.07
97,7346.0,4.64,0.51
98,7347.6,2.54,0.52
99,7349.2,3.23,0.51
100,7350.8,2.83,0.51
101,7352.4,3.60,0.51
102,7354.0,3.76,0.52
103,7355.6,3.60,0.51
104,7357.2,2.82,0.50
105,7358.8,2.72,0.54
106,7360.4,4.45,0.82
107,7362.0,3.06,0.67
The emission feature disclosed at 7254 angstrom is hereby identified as [S II]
